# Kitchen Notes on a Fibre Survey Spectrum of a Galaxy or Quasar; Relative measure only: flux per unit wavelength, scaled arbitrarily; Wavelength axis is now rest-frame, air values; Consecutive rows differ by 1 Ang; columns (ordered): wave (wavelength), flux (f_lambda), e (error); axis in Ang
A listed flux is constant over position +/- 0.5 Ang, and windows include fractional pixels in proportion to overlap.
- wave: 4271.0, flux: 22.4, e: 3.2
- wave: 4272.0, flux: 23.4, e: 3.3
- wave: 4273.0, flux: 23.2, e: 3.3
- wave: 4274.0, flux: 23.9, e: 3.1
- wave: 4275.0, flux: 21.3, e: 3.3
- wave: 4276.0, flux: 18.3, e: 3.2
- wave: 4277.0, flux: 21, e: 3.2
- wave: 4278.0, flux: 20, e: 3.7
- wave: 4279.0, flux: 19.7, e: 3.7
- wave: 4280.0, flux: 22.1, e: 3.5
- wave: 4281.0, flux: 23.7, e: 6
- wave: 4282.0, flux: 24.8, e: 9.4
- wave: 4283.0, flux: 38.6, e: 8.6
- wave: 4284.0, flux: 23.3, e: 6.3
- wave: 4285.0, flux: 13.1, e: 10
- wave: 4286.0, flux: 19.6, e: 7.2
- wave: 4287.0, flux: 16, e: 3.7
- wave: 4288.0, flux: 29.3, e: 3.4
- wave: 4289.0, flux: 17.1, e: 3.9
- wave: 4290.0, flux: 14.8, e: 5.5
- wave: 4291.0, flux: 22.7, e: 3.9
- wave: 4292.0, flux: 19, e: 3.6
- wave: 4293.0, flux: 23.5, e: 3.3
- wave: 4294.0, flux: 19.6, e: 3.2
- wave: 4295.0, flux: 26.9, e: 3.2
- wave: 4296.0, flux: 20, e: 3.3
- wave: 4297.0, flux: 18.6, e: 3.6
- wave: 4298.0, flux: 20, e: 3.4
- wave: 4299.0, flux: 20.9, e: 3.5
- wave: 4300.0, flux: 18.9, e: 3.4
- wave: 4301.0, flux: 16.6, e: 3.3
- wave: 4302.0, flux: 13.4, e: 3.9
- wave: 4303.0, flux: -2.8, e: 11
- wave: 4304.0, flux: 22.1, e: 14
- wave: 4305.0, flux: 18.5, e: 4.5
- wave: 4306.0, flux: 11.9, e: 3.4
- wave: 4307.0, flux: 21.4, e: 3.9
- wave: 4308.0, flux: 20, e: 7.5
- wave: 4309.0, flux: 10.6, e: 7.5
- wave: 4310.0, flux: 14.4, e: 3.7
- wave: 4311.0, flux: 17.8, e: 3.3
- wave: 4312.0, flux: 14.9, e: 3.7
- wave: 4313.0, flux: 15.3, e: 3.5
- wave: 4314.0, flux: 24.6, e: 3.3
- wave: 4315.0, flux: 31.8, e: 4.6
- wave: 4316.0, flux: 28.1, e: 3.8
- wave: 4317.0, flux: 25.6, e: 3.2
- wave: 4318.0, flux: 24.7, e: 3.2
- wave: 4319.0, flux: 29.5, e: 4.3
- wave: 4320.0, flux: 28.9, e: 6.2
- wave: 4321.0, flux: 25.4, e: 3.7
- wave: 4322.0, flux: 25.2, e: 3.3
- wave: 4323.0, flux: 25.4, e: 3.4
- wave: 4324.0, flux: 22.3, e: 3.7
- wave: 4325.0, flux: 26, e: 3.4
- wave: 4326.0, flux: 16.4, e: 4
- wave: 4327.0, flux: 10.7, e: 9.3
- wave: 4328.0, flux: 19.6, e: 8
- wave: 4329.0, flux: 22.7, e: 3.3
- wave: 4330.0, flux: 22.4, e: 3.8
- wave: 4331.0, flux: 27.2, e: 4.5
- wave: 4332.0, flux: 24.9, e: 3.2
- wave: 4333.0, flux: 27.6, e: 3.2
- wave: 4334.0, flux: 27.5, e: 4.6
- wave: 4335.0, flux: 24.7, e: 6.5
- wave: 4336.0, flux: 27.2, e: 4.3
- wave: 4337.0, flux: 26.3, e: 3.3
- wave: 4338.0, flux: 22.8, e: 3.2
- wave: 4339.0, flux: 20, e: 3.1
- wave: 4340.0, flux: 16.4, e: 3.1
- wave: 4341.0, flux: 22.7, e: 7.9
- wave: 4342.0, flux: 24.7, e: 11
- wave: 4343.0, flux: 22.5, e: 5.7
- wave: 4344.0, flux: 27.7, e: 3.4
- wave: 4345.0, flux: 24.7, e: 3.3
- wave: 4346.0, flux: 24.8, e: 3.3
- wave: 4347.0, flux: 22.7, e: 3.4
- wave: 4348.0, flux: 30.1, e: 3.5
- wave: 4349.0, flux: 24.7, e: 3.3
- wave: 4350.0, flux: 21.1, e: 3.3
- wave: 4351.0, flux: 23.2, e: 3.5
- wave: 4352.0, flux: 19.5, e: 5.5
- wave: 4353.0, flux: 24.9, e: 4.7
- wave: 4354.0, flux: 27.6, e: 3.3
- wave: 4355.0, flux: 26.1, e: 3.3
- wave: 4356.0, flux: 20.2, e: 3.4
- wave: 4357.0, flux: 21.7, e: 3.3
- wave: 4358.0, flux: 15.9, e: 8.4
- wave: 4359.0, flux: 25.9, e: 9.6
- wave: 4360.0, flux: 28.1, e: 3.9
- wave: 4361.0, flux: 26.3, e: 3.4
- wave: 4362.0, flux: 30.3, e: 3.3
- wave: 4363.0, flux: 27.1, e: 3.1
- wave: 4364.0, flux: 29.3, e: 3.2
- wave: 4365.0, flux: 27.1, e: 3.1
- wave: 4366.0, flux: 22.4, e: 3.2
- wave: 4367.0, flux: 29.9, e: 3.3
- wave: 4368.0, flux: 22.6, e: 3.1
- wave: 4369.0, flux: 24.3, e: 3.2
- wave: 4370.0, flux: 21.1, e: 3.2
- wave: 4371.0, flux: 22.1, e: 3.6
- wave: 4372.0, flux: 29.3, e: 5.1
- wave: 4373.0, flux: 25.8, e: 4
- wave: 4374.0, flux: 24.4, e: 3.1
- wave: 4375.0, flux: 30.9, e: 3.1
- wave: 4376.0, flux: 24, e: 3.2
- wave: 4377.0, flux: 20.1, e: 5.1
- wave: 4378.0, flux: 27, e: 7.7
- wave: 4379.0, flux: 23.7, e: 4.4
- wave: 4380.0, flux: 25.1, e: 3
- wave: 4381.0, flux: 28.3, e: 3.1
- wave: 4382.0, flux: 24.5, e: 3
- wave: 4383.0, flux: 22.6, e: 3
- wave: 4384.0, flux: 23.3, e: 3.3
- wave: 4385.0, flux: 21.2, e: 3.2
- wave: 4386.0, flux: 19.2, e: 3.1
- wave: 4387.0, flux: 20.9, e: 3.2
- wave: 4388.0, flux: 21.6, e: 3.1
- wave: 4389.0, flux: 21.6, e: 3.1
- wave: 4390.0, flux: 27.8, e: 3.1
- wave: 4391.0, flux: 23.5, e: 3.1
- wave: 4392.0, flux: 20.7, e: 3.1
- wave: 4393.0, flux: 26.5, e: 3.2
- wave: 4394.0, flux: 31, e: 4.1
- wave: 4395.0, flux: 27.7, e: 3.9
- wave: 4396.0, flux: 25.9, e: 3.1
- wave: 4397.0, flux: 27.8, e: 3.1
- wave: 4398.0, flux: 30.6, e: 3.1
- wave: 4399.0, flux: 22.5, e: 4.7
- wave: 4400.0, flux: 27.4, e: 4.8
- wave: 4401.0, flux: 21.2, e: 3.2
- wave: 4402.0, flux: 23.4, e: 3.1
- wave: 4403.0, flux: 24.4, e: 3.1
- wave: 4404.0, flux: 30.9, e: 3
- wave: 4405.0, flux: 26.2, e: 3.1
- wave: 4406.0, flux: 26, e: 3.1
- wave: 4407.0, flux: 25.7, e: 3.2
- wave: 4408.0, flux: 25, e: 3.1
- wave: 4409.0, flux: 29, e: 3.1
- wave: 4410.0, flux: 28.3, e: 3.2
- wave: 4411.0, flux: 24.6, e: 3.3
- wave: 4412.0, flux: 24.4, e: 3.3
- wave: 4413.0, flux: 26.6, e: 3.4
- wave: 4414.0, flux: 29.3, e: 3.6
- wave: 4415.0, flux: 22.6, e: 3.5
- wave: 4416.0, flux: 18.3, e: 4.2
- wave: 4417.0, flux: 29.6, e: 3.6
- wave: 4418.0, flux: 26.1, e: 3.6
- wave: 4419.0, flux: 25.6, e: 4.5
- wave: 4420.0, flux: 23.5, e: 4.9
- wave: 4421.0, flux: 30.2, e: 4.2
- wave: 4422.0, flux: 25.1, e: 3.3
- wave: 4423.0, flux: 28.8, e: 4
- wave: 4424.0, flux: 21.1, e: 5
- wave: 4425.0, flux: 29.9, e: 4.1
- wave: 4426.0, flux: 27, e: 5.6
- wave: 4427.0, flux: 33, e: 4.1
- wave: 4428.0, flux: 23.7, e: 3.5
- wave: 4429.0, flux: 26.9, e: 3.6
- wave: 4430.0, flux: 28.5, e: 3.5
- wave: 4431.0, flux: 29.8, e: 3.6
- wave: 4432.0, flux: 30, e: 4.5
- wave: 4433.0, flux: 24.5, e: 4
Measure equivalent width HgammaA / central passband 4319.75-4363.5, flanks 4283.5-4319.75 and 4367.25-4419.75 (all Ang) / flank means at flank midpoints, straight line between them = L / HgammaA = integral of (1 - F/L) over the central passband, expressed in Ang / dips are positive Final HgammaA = -3.9 Ang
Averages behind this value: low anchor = 19.6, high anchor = 25.1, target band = 23.9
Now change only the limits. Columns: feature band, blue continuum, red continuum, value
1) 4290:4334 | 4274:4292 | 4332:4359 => 3.54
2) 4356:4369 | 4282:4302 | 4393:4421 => -0.64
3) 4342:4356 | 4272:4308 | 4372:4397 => -0.93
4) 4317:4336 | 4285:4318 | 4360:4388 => -2.70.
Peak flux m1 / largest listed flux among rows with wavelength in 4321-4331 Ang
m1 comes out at 27.2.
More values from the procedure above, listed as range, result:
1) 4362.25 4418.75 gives 31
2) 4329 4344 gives 27.7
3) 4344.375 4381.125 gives 30.9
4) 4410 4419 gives 29.6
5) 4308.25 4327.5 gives 31.8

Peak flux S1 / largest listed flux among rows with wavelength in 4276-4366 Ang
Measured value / 38.6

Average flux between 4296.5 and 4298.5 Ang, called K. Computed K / 19.3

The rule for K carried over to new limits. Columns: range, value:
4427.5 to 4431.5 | 27.2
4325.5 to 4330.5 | 18.4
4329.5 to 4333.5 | 25.5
